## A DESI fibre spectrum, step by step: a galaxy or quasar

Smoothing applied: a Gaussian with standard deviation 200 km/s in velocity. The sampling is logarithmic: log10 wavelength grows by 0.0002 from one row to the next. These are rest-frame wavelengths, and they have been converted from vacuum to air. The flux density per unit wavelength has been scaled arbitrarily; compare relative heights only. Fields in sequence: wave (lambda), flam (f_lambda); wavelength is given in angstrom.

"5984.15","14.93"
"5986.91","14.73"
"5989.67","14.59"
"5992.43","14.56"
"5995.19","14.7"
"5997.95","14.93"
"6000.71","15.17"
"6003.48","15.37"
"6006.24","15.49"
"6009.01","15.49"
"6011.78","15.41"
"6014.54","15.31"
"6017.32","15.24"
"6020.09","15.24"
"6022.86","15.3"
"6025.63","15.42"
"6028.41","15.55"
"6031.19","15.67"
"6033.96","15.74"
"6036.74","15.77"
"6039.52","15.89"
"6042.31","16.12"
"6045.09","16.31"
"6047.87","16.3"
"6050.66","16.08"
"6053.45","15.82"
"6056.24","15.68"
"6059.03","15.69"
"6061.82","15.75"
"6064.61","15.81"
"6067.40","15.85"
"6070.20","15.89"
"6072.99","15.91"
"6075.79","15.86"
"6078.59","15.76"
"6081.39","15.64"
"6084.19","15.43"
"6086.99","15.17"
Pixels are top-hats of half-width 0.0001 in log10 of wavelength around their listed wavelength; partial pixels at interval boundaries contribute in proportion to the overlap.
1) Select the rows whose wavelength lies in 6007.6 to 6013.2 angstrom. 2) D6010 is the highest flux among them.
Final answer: 15.49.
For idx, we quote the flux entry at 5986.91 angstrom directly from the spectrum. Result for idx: 14.73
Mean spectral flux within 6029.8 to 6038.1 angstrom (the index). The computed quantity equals 15.7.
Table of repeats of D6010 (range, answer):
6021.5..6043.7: 16.12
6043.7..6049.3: 16.31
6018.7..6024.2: 15.3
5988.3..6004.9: 15.37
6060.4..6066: 15.81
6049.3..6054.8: 16.08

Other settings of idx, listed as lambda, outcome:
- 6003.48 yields 15.37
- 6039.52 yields 15.89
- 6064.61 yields 15.81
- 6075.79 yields 15.86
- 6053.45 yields 15.82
